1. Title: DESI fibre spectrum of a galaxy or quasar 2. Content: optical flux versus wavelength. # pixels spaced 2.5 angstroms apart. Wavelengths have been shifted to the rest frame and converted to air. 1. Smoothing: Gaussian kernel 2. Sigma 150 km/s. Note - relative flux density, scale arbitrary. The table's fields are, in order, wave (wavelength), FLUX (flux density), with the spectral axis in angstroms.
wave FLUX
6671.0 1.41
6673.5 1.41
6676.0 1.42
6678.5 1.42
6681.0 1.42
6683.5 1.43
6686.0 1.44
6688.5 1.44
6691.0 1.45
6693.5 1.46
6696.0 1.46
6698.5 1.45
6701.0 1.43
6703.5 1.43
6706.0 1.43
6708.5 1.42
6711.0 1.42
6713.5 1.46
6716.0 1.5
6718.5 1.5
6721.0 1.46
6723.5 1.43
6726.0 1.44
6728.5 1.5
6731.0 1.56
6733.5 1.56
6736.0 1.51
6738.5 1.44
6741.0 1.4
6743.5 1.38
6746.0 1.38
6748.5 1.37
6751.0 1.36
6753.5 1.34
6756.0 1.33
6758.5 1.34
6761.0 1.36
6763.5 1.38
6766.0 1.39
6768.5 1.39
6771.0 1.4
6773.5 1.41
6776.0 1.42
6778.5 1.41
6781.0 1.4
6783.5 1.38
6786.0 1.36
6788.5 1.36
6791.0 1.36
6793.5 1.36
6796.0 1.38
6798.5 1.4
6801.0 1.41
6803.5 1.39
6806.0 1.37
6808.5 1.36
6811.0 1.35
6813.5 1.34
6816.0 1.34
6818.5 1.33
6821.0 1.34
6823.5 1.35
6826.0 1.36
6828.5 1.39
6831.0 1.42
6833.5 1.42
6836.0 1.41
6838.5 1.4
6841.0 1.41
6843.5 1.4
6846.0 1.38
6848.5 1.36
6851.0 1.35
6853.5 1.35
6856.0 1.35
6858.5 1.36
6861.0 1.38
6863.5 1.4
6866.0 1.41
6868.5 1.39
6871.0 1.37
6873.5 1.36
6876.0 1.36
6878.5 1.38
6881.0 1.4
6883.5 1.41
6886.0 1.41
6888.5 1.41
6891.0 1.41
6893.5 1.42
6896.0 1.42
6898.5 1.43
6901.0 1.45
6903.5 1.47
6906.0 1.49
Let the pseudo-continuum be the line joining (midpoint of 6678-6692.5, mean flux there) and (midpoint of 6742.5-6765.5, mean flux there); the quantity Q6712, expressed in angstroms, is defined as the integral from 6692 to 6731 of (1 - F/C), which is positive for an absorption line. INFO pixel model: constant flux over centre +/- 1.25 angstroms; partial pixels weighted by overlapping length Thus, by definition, -1.4 angstroms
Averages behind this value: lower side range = 1.43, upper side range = 1.36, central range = 1.46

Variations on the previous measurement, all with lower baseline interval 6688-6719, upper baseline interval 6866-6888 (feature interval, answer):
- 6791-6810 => 0.5 angstroms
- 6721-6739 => -0.6 angstroms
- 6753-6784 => 1.0 angstroms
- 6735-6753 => 0.4 angstroms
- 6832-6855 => 0.2 angstroms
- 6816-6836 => 0.5 angstroms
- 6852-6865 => 0.2 angstroms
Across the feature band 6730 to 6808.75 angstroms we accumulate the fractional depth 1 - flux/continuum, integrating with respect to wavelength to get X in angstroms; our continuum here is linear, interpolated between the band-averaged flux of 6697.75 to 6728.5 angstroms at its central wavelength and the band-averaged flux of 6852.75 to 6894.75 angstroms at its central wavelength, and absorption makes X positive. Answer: 1.8 angstroms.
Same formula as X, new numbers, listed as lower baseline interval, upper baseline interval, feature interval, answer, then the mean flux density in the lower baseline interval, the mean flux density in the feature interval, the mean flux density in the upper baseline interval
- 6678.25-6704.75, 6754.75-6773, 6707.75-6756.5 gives -1.32 angstroms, 1.44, 1.44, 1.37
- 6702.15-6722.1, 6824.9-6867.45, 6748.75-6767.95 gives 0.94 angstroms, 1.45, 1.36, 1.39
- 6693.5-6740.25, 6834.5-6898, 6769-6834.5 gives 2.06 angstroms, 1.47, 1.38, 1.39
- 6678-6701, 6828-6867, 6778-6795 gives 0.40 angstroms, 1.44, 1.37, 1.39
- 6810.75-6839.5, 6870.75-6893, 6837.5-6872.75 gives 0.08 angstroms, 1.37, 1.38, 1.39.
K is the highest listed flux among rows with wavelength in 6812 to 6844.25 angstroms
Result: 1.42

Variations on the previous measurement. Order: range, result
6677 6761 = 1.56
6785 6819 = 1.41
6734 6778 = 1.51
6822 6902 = 1.45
